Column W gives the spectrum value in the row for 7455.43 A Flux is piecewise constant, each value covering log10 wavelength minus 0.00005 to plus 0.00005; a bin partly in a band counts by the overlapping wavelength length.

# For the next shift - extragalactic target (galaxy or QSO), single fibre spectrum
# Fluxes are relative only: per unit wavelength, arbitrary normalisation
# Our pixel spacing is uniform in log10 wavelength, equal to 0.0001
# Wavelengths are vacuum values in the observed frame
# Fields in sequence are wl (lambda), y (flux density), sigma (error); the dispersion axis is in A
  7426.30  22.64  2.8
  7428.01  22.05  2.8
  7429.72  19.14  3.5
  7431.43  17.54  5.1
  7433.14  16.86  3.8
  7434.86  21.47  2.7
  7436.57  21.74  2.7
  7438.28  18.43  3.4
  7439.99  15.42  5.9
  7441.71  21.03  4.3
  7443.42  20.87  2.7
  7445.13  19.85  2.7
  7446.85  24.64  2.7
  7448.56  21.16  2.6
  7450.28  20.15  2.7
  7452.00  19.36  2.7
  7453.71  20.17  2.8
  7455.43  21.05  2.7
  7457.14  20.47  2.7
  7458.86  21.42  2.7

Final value 21.05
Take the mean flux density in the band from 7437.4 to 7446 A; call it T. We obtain 19.1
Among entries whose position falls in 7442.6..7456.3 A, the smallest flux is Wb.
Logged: 19.36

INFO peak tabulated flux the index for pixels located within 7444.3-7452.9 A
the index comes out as 24.64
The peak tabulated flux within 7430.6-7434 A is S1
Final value 17.54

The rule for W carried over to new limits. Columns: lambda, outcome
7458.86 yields 21.42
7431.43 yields 17.54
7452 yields 19.36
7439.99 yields 15.42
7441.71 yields 21.03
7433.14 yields 16.86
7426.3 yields 22.64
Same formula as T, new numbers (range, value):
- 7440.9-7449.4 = 21.5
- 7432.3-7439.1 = 19.6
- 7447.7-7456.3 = 20.4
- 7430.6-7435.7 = 18.6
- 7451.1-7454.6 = 19.8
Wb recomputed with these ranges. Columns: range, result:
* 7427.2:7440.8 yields 15.42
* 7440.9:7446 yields 19.85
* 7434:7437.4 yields 21.47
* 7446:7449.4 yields 21.16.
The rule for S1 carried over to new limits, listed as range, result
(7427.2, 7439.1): 22.05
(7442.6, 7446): 20.87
